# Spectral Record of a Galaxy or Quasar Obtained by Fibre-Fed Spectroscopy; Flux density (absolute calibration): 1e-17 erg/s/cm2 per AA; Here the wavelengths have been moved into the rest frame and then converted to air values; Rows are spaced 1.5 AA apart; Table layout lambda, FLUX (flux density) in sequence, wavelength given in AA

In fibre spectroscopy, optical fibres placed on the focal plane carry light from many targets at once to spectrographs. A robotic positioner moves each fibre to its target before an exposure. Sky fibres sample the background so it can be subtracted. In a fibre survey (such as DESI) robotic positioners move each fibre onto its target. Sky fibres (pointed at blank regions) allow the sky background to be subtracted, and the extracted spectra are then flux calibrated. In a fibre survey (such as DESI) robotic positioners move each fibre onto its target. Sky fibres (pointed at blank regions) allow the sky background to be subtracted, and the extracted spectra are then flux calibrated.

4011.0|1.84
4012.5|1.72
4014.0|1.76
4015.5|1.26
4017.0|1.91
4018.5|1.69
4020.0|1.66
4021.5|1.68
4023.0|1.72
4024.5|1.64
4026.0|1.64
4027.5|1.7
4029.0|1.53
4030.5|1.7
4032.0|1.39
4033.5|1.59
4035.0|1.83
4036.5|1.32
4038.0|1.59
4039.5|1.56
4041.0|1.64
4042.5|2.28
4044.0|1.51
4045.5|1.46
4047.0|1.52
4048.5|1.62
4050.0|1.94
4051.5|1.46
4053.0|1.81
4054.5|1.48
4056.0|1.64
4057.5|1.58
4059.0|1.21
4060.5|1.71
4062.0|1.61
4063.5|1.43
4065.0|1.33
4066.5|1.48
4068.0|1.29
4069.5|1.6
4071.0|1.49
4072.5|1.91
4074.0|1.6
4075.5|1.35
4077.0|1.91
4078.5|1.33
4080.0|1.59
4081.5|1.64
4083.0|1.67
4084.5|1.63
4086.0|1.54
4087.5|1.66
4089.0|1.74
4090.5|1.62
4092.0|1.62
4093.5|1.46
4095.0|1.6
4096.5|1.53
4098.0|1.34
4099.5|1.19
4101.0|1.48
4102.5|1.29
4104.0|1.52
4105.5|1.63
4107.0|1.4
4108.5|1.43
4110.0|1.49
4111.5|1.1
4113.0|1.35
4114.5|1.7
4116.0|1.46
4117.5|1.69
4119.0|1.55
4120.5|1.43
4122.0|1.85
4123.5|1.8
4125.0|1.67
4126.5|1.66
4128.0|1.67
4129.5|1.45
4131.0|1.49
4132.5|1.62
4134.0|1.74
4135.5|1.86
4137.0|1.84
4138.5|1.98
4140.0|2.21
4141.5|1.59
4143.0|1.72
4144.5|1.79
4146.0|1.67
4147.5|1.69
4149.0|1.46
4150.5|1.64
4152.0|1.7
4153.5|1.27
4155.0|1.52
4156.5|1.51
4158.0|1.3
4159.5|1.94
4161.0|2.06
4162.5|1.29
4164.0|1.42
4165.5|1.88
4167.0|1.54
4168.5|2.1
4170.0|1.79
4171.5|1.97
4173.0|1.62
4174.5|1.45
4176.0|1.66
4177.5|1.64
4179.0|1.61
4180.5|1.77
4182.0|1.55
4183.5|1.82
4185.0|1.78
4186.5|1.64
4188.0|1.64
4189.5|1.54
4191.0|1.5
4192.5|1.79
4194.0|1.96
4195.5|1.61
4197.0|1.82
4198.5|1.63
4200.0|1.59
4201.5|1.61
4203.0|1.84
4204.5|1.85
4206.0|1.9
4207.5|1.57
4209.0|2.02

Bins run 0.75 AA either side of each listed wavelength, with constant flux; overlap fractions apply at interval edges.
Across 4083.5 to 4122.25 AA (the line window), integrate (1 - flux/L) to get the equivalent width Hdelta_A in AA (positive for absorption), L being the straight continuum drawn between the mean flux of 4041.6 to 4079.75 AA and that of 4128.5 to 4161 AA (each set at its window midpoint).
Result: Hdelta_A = 2.87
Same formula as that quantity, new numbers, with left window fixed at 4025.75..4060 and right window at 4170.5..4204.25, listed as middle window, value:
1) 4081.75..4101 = 1.0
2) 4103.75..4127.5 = 1.5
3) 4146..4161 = 0.7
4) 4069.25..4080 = 0.2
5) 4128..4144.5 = -0.9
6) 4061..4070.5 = 0.9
